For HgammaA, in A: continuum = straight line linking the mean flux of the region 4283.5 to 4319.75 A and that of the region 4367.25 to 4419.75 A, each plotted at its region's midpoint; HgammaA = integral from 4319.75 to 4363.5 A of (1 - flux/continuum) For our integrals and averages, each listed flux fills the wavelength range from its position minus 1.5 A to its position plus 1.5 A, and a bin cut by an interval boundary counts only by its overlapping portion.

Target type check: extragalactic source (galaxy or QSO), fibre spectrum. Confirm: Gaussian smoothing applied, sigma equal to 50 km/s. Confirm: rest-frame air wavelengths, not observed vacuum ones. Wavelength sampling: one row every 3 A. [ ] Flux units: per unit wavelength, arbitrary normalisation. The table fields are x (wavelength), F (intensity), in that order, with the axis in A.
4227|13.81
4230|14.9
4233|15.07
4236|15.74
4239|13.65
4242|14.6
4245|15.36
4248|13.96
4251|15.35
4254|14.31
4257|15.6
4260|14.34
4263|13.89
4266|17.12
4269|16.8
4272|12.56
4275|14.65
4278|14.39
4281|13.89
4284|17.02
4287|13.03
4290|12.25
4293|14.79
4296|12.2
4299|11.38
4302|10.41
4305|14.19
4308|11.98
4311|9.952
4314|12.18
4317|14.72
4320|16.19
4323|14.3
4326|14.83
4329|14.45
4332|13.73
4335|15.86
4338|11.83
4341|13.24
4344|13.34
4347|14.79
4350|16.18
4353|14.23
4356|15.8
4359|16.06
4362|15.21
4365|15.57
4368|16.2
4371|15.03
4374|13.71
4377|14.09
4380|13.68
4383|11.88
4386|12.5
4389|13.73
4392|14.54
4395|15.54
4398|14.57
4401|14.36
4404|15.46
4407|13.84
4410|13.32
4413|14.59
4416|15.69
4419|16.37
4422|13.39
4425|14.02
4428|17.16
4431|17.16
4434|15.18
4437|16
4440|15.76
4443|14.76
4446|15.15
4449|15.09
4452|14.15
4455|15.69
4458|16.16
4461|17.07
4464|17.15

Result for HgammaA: -3.7 A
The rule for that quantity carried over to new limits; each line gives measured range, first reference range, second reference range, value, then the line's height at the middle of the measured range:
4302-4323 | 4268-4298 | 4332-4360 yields 1.8 A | 14.3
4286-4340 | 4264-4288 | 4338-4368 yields 6.0 A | 14.9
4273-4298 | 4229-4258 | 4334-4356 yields 1.1 A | 14.6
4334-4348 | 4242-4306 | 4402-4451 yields 0.9 A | 14.6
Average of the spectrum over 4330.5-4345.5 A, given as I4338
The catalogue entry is 13.6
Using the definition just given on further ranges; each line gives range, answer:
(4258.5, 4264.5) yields 14.1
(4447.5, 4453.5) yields 14.6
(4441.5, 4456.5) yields 15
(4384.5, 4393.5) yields 13.6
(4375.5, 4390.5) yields 13.2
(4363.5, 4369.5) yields 15.9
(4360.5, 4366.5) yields 15.4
